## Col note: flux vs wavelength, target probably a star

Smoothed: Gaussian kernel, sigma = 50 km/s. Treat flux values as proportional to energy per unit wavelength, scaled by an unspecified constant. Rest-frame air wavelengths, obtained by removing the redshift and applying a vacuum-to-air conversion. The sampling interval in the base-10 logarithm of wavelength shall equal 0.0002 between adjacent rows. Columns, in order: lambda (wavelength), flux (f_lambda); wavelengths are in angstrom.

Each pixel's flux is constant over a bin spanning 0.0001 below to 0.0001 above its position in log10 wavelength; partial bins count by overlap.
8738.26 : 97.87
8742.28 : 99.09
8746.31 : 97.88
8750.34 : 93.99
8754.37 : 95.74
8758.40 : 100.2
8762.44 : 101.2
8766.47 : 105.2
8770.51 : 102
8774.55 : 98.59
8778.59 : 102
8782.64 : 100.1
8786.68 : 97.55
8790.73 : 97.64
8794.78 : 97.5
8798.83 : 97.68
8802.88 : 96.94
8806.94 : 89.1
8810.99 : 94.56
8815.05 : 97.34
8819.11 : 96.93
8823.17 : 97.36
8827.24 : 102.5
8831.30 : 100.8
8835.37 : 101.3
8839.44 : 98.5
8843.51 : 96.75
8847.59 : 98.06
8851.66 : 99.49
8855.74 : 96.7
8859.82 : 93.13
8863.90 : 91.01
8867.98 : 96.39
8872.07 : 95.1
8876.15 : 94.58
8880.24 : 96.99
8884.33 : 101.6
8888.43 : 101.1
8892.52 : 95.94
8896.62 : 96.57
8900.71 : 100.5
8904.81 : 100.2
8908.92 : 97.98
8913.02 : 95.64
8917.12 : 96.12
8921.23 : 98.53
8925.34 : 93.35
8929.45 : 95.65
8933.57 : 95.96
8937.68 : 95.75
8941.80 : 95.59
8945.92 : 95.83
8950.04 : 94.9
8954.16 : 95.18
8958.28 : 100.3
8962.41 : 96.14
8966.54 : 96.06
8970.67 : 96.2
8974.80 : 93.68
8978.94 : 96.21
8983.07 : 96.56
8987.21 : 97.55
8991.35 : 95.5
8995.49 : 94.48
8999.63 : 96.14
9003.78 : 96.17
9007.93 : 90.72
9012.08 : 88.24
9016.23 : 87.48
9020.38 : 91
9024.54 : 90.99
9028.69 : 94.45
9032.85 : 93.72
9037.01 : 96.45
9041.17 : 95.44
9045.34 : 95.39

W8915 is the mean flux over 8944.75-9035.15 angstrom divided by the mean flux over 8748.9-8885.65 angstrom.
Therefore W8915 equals 0.97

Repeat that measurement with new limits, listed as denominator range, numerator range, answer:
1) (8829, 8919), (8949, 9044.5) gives 0.97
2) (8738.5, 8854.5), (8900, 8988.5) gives 0.98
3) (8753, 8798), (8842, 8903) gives 0.97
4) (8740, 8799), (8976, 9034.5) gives 0.94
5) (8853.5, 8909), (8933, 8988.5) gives 0.99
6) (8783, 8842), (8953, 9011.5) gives 0.98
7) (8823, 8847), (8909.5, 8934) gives 0.96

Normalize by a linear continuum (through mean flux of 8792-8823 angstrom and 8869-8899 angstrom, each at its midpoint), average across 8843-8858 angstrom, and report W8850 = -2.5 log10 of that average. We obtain -0.01 mag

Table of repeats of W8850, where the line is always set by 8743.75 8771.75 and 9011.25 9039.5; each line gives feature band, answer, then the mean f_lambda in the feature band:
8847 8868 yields 0.01 mag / 95.6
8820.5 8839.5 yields -0.03 mag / 100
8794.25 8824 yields 0.02 mag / 95.8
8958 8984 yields -0.03 mag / 96.2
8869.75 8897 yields -0.02 mag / 97.4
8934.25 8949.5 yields -0.02 mag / 95.7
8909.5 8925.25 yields -0.02 mag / 96.5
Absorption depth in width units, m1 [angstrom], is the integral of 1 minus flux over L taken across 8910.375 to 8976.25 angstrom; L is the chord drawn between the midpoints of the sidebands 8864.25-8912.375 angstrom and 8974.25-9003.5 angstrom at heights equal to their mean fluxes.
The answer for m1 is 0.5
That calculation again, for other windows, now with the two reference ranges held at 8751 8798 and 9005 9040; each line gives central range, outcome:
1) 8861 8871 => 0.3 angstrom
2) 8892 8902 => -0.2 angstrom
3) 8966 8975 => -0.2 angstrom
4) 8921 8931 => -0.1 angstrom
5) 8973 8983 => -0.2 angstrom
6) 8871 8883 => 0.1 angstrom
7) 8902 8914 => -0.4 angstrom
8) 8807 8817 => 0.4 angstrom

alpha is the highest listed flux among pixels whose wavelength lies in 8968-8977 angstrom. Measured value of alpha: 96.2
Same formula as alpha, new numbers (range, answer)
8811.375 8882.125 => 102.5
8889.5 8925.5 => 100.5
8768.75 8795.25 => 102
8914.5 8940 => 98.53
